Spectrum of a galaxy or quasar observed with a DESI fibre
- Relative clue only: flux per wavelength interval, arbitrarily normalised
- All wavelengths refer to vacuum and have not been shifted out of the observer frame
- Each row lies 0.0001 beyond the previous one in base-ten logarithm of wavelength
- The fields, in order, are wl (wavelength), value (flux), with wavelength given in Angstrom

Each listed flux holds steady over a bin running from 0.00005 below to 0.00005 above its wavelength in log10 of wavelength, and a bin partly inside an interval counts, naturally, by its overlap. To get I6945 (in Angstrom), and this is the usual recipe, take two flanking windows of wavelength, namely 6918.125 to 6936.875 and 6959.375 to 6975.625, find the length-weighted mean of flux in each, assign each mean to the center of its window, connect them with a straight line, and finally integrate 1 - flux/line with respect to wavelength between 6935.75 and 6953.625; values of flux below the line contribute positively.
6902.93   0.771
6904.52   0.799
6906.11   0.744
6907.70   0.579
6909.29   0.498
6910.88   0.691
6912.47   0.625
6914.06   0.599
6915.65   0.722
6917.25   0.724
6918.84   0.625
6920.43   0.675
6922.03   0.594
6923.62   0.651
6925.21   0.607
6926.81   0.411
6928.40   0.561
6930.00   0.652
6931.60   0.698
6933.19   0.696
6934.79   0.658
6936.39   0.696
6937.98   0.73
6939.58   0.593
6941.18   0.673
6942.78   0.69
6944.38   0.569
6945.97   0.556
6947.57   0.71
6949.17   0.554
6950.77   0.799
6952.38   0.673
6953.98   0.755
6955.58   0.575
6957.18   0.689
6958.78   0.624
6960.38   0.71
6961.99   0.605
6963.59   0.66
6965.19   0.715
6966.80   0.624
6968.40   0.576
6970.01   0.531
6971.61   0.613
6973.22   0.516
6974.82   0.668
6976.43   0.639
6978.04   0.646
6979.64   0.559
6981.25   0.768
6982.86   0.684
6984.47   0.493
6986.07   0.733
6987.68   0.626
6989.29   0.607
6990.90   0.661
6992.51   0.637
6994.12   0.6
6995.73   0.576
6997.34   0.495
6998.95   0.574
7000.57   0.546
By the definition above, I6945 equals -1.0 Angstrom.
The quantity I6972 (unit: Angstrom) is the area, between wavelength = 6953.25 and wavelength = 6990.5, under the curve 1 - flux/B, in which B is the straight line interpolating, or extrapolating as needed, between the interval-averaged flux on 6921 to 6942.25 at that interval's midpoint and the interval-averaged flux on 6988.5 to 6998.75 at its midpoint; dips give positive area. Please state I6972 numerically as -1.7 Angstrom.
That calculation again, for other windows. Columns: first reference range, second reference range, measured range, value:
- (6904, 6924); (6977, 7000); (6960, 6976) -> 0.2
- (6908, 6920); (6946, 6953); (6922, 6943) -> 0.6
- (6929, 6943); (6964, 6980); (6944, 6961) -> -0.3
